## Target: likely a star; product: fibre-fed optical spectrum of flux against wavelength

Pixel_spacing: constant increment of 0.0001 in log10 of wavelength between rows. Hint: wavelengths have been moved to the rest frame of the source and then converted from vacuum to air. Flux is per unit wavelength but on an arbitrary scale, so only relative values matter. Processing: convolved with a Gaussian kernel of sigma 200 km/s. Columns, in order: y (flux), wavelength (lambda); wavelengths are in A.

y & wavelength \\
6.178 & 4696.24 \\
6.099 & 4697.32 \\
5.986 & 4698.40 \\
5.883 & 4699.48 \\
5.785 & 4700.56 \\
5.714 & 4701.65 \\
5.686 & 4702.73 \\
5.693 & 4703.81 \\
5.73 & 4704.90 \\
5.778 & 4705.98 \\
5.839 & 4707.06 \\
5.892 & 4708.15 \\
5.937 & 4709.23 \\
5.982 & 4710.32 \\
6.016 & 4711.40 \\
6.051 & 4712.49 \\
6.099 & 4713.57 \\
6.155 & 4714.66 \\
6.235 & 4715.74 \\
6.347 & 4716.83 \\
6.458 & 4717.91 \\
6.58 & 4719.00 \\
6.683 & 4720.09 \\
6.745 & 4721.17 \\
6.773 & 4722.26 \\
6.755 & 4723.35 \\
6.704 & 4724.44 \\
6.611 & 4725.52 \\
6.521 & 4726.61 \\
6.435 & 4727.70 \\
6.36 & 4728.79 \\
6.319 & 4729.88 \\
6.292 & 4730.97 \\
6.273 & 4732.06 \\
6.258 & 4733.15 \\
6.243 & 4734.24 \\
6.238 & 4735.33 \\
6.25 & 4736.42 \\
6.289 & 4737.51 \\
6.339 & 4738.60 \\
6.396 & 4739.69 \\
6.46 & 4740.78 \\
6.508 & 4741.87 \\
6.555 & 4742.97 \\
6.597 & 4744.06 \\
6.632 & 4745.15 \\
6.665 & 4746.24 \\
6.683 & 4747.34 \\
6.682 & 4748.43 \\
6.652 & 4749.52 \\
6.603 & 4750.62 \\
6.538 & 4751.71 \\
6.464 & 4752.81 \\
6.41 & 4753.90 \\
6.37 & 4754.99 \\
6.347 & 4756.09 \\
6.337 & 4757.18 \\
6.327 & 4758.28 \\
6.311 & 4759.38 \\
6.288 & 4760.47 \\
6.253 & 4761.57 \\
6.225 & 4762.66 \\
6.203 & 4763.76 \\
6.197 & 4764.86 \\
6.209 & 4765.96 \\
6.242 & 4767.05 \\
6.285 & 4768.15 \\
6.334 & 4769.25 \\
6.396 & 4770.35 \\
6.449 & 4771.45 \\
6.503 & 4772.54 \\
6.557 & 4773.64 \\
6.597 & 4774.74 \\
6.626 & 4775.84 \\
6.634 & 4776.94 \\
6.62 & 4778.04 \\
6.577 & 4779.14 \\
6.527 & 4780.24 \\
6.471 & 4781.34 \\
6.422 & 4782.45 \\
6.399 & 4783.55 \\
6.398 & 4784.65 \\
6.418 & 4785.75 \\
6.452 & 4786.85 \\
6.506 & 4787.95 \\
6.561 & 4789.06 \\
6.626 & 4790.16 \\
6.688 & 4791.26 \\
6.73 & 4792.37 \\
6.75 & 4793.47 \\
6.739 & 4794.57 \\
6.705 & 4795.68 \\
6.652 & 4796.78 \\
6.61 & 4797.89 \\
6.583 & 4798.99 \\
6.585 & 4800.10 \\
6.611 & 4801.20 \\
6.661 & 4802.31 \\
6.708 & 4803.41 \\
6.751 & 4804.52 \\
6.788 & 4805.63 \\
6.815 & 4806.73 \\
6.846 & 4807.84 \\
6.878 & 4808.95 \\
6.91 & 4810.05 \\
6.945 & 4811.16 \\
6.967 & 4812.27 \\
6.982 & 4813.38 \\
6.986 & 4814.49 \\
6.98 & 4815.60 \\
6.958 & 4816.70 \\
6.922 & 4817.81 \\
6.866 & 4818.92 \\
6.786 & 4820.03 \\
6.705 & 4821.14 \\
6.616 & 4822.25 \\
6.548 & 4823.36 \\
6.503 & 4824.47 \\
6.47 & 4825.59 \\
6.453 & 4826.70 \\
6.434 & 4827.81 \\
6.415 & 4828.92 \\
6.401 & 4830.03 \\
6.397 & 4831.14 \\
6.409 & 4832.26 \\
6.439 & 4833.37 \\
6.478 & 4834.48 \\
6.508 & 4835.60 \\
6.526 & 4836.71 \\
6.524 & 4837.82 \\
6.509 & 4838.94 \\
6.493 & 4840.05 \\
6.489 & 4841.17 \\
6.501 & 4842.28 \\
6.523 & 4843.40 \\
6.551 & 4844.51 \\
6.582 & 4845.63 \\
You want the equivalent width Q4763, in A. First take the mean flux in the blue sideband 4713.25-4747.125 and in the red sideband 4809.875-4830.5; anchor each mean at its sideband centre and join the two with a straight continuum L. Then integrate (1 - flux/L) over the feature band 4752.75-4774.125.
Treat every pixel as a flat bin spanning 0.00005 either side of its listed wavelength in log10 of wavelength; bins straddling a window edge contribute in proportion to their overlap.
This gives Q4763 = 0.7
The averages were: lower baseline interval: 6.45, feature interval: 6.33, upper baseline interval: 6.73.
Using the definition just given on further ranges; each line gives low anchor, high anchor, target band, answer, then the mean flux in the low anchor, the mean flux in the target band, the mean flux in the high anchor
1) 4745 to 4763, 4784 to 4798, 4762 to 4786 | 0.42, 6.46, 6.42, 6.6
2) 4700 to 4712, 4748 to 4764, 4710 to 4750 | -2.17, 5.82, 6.43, 6.4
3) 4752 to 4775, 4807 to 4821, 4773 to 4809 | 0.20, 6.35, 6.62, 6.91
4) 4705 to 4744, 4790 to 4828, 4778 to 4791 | 0.24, 6.32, 6.5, 6.74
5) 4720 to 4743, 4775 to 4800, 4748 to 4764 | 0.25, 6.45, 6.4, 6.58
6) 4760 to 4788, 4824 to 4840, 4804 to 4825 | -1.25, 6.41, 6.83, 6.46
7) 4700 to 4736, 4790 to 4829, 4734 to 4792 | 0.21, 6.22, 6.45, 6.73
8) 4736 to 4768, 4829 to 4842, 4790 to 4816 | -1.30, 6.41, 6.77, 6.47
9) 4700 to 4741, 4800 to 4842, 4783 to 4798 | -0.12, 6.23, 6.59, 6.66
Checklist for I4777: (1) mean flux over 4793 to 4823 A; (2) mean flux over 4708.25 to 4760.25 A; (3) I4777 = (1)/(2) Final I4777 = 1.06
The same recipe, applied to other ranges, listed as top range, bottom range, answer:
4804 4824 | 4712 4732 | 1.06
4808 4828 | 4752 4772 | 1.07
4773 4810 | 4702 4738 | 1.06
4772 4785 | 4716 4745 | 1.01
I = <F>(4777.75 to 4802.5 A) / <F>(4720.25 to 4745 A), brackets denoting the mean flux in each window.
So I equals 1.02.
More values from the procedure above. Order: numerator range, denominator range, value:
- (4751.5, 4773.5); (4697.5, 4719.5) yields 1.06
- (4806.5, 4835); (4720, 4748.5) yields 1.03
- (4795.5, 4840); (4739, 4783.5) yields 1.03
